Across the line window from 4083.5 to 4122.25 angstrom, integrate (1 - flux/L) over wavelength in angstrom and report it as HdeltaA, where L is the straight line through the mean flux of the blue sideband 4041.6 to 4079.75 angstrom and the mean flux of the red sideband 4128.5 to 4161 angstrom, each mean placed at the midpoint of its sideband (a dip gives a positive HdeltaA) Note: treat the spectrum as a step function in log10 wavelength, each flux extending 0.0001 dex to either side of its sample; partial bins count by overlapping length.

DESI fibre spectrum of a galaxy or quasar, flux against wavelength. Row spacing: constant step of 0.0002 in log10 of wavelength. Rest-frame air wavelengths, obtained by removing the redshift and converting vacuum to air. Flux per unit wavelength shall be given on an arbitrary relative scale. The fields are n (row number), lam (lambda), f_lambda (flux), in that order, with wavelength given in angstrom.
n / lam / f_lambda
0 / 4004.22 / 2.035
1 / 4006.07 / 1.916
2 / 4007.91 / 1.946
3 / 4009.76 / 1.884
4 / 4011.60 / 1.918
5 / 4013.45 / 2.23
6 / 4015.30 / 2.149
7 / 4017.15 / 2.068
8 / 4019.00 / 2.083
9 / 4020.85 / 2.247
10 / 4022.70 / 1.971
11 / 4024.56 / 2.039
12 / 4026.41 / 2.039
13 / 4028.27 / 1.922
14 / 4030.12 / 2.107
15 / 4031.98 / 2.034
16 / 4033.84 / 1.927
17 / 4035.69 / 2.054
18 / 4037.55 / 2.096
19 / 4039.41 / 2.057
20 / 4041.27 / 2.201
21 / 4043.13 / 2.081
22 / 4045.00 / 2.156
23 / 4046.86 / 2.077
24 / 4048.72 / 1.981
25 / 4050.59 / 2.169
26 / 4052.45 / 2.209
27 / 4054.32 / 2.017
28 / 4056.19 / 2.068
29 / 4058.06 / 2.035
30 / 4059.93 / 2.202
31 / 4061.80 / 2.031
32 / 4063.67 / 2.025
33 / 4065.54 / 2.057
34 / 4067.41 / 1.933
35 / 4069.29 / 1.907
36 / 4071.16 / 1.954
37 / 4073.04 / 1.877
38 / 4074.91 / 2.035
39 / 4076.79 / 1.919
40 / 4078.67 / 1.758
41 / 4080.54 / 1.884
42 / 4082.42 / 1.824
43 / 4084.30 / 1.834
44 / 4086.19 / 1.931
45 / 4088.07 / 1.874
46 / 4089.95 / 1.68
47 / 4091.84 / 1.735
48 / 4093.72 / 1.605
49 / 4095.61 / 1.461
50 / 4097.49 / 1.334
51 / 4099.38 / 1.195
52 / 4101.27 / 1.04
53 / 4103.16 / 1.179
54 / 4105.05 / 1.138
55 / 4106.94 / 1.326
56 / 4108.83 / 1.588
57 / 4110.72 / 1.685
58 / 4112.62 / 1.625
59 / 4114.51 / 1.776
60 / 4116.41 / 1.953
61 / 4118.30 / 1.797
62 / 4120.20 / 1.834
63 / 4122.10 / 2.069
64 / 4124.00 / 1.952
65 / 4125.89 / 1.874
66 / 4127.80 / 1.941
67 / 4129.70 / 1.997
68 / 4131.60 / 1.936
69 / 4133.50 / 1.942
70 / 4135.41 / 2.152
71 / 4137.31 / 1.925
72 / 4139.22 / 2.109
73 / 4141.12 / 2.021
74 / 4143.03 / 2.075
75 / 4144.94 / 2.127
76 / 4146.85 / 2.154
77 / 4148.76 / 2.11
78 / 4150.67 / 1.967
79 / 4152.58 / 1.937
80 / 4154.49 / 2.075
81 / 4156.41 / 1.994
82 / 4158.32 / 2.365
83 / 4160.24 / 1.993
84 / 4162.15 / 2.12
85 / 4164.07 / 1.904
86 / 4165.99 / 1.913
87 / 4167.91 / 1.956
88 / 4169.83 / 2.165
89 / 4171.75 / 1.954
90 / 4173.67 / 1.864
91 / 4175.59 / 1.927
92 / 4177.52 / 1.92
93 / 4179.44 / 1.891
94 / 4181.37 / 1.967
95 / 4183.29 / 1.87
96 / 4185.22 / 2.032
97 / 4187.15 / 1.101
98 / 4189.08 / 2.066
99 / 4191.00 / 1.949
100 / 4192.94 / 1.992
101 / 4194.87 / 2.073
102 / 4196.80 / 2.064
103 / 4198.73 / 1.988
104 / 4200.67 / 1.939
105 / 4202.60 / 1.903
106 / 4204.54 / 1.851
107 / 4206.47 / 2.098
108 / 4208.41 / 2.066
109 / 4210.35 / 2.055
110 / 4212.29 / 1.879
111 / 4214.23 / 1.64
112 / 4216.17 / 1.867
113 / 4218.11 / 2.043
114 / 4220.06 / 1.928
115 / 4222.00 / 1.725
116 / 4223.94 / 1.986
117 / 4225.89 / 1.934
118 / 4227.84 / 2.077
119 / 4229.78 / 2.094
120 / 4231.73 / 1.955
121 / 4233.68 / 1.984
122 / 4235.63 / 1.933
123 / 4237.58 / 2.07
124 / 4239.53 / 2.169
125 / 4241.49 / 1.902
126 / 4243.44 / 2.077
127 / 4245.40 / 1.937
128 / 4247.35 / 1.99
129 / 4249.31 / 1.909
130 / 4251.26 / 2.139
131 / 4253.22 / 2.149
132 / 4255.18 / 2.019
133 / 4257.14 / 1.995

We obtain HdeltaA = 8.5 angstrom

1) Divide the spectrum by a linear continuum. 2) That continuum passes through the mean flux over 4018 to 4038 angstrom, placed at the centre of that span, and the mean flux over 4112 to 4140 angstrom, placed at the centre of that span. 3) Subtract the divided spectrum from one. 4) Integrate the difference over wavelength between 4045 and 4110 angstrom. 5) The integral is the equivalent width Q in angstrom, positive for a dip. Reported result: 6.39 angstrom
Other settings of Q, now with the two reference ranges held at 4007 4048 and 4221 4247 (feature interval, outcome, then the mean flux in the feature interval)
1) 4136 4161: -0.6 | 2.07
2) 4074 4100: 4.0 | 1.72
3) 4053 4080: 0.7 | 1.99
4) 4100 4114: 4.5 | 1.38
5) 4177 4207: 1.3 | 1.92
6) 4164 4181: 0.5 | 1.95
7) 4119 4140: 0.5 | 1.97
